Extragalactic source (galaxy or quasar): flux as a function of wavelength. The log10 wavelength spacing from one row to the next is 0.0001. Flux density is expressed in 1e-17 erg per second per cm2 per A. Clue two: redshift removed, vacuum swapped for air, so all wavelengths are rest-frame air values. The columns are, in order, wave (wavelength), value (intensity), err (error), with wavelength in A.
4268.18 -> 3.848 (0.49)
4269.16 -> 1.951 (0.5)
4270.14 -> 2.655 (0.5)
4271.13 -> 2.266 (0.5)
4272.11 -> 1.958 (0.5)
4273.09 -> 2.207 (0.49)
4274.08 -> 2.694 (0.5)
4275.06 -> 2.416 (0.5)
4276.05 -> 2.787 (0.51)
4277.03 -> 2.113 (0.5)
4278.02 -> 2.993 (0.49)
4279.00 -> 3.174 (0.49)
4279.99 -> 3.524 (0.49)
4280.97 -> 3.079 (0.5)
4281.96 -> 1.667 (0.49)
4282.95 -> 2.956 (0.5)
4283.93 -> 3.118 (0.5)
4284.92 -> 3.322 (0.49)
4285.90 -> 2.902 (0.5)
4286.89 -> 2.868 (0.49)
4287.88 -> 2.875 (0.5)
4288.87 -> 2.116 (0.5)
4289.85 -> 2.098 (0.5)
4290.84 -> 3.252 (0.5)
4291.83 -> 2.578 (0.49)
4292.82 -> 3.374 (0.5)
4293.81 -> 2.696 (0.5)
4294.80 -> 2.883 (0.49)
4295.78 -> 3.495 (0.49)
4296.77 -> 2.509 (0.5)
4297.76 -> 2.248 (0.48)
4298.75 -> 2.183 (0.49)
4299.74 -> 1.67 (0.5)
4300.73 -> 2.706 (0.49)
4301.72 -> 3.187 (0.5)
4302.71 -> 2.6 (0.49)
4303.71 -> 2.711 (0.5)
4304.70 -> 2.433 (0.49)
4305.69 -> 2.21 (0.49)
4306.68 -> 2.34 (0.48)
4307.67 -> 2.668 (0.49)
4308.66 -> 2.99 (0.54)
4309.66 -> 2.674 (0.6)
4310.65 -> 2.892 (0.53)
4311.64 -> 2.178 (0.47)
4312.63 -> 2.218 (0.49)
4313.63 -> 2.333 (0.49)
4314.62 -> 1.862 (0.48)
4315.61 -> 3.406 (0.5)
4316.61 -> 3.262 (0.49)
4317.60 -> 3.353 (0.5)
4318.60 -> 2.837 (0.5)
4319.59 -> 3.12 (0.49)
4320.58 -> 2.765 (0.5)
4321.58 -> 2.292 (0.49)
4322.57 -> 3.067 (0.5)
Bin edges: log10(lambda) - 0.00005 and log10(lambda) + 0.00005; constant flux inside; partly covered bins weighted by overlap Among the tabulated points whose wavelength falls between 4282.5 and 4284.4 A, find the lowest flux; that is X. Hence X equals 2.956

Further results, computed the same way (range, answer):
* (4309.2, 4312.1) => 2.178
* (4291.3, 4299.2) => 2.183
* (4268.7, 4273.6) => 1.951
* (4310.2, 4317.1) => 1.862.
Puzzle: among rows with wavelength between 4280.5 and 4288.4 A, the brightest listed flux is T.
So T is 3.322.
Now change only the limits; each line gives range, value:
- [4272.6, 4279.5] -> 3.174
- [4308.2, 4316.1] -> 3.406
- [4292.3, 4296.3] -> 3.495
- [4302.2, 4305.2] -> 2.711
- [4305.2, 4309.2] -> 2.99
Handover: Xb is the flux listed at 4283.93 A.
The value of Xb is 3.118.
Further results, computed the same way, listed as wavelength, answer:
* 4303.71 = 2.711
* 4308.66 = 2.99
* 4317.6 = 3.353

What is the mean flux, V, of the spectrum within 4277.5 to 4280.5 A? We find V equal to 3.22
